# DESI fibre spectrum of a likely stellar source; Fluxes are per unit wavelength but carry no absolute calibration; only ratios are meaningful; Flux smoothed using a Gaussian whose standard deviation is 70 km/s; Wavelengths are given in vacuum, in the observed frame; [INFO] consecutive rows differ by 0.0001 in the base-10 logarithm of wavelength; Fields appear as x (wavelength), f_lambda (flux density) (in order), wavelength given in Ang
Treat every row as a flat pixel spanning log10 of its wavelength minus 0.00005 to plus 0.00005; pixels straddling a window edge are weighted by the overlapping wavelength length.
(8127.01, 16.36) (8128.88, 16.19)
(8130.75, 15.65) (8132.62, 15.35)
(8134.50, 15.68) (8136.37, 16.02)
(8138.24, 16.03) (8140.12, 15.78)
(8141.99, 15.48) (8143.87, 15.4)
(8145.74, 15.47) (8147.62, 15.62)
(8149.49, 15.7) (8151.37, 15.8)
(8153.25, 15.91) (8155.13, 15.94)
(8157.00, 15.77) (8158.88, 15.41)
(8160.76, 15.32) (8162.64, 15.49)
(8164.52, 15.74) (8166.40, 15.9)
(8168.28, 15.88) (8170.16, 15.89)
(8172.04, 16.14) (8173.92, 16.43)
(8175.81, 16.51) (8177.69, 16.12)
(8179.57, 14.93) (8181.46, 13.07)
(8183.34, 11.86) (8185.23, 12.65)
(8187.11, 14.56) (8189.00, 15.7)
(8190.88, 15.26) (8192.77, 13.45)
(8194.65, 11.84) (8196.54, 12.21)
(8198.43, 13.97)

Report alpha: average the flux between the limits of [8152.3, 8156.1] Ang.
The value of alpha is 15.9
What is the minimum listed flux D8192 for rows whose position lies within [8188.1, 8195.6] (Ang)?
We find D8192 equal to 11.84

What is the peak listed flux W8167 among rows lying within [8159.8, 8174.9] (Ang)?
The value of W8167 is 16.43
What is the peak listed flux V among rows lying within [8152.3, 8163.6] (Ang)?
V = 15.94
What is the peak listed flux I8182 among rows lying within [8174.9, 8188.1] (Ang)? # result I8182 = 16.51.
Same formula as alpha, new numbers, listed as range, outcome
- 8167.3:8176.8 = 16.2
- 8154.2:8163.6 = 15.6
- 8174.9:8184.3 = 14.5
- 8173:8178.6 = 16.3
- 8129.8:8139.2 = 15.7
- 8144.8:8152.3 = 15.7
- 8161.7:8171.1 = 15.8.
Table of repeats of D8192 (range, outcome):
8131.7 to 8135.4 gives 15.35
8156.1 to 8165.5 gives 15.32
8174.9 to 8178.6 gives 16.12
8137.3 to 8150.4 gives 15.4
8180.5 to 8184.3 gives 11.86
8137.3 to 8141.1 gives 15.78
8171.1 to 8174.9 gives 16.14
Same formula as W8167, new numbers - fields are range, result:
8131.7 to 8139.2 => 16.03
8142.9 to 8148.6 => 15.62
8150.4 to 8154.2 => 15.91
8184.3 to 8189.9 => 15.7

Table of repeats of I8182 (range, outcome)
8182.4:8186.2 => 12.65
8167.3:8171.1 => 15.89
